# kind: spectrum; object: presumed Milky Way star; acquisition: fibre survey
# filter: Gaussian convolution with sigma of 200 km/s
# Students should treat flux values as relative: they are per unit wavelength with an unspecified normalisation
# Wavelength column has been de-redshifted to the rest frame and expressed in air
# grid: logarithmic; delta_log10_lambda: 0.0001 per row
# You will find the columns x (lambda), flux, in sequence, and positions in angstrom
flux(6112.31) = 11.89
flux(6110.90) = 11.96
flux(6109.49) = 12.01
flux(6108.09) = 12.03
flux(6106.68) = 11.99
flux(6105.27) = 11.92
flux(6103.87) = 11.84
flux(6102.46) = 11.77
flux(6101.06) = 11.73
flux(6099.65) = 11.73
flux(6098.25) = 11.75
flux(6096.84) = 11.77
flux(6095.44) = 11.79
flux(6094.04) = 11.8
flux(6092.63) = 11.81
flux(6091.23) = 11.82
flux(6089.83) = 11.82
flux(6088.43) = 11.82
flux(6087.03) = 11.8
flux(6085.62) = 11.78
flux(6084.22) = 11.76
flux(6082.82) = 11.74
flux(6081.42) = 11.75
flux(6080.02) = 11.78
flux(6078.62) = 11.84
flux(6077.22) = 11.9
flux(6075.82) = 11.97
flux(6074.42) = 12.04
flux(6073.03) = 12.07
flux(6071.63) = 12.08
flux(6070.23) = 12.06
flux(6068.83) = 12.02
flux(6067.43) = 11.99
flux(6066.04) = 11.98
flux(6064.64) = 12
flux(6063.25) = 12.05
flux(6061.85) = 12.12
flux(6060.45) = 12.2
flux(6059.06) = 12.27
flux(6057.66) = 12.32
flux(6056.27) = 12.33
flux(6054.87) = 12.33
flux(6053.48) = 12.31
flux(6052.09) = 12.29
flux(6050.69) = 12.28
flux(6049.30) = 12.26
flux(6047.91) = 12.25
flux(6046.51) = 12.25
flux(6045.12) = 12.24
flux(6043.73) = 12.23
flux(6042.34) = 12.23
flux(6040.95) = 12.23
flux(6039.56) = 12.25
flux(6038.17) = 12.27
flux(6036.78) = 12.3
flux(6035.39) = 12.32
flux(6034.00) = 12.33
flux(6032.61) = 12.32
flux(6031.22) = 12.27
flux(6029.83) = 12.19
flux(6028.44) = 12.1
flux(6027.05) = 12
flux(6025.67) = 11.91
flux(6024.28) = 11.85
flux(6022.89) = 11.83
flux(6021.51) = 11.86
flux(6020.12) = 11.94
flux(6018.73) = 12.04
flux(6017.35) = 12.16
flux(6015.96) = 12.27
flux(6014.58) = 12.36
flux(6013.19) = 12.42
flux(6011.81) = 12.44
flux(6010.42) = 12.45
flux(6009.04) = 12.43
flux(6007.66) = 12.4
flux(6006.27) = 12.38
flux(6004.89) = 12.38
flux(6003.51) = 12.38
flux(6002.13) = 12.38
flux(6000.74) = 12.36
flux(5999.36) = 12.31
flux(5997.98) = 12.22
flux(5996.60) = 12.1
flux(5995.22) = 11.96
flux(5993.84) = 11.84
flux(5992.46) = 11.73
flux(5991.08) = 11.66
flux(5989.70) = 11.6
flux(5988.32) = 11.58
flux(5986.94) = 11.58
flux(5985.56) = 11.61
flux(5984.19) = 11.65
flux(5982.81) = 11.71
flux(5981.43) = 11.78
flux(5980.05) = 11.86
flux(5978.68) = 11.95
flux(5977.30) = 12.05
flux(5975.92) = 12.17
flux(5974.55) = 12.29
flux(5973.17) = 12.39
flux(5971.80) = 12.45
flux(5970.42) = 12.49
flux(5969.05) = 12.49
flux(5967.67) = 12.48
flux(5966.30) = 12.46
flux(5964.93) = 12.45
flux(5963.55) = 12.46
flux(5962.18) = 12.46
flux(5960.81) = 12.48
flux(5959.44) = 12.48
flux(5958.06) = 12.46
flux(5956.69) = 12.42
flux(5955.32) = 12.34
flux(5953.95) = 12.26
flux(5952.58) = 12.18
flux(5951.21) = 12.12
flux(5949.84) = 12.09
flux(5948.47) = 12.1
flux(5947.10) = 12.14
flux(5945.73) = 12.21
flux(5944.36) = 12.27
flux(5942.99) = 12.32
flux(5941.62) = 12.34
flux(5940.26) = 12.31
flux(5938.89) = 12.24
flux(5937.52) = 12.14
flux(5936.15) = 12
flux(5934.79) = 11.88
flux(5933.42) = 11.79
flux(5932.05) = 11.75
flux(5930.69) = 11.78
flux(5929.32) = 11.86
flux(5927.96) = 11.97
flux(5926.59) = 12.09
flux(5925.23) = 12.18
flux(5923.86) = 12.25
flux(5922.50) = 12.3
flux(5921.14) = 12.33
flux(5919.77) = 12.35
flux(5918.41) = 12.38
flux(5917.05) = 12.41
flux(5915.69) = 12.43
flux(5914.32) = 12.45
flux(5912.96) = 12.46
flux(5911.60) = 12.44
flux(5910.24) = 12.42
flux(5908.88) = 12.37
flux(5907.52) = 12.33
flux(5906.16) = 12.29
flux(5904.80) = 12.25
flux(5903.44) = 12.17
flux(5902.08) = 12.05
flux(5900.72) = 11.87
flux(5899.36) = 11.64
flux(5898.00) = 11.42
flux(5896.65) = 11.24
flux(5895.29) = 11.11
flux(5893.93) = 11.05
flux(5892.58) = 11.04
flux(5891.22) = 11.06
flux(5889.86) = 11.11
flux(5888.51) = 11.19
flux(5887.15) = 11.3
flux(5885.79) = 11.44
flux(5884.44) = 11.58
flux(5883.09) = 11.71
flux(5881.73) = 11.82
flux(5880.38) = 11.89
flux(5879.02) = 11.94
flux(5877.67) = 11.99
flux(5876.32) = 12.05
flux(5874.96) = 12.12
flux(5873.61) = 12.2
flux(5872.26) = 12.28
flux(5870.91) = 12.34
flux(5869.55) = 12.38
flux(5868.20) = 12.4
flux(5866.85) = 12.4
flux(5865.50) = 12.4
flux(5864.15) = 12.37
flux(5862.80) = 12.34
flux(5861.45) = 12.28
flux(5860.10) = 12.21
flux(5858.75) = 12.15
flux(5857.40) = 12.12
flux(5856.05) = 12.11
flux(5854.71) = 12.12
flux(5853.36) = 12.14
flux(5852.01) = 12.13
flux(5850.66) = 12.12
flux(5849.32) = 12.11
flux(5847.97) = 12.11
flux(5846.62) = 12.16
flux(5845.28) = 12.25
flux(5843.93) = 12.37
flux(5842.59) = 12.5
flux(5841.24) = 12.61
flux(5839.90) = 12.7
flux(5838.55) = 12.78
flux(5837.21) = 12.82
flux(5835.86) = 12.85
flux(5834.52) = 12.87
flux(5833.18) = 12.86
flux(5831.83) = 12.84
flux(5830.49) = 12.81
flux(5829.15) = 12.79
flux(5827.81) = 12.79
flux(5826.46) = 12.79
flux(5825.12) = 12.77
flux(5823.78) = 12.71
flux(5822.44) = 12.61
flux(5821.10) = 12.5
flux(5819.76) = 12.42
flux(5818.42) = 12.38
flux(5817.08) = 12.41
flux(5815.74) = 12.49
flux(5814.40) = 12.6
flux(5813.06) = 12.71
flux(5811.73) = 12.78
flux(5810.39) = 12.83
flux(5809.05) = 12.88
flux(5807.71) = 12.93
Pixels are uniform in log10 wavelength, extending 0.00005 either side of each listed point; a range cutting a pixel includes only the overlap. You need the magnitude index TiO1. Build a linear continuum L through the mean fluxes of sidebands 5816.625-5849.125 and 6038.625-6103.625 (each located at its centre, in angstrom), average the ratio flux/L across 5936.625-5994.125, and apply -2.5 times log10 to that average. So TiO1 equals 0.012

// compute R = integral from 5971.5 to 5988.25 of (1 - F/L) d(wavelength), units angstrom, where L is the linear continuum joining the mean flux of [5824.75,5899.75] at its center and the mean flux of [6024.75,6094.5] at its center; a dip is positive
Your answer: 0.2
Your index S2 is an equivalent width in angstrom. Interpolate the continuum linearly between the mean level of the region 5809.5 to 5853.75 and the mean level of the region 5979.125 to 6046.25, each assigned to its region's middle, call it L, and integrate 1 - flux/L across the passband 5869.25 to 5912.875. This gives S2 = 2.1 angstrom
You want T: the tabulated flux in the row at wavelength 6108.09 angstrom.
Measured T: 12.03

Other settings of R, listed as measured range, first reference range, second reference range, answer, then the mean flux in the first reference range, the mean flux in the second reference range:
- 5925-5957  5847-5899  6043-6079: -0.3 angstrom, 11.9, 12.1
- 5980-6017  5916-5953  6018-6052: 0.2 angstrom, 12.1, 12.2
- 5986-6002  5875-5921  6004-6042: 0.3 angstrom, 11.9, 12.2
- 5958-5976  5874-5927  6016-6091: -0.7 angstrom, 11.9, 12.1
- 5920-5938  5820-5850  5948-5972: 0.6 angstrom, 12.6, 12.4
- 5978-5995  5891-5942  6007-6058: 0.6 angstrom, 12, 12.2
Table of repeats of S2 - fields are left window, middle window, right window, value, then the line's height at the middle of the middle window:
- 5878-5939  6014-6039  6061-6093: -0.5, 11.9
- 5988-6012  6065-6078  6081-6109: -0.1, 11.9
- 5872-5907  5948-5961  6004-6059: -0.4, 11.9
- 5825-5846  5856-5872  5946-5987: 0.4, 12.6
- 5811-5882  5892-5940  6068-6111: 0.9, 12.3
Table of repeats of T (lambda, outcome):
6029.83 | 12.19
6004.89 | 12.38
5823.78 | 12.71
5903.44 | 12.17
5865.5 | 12.4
